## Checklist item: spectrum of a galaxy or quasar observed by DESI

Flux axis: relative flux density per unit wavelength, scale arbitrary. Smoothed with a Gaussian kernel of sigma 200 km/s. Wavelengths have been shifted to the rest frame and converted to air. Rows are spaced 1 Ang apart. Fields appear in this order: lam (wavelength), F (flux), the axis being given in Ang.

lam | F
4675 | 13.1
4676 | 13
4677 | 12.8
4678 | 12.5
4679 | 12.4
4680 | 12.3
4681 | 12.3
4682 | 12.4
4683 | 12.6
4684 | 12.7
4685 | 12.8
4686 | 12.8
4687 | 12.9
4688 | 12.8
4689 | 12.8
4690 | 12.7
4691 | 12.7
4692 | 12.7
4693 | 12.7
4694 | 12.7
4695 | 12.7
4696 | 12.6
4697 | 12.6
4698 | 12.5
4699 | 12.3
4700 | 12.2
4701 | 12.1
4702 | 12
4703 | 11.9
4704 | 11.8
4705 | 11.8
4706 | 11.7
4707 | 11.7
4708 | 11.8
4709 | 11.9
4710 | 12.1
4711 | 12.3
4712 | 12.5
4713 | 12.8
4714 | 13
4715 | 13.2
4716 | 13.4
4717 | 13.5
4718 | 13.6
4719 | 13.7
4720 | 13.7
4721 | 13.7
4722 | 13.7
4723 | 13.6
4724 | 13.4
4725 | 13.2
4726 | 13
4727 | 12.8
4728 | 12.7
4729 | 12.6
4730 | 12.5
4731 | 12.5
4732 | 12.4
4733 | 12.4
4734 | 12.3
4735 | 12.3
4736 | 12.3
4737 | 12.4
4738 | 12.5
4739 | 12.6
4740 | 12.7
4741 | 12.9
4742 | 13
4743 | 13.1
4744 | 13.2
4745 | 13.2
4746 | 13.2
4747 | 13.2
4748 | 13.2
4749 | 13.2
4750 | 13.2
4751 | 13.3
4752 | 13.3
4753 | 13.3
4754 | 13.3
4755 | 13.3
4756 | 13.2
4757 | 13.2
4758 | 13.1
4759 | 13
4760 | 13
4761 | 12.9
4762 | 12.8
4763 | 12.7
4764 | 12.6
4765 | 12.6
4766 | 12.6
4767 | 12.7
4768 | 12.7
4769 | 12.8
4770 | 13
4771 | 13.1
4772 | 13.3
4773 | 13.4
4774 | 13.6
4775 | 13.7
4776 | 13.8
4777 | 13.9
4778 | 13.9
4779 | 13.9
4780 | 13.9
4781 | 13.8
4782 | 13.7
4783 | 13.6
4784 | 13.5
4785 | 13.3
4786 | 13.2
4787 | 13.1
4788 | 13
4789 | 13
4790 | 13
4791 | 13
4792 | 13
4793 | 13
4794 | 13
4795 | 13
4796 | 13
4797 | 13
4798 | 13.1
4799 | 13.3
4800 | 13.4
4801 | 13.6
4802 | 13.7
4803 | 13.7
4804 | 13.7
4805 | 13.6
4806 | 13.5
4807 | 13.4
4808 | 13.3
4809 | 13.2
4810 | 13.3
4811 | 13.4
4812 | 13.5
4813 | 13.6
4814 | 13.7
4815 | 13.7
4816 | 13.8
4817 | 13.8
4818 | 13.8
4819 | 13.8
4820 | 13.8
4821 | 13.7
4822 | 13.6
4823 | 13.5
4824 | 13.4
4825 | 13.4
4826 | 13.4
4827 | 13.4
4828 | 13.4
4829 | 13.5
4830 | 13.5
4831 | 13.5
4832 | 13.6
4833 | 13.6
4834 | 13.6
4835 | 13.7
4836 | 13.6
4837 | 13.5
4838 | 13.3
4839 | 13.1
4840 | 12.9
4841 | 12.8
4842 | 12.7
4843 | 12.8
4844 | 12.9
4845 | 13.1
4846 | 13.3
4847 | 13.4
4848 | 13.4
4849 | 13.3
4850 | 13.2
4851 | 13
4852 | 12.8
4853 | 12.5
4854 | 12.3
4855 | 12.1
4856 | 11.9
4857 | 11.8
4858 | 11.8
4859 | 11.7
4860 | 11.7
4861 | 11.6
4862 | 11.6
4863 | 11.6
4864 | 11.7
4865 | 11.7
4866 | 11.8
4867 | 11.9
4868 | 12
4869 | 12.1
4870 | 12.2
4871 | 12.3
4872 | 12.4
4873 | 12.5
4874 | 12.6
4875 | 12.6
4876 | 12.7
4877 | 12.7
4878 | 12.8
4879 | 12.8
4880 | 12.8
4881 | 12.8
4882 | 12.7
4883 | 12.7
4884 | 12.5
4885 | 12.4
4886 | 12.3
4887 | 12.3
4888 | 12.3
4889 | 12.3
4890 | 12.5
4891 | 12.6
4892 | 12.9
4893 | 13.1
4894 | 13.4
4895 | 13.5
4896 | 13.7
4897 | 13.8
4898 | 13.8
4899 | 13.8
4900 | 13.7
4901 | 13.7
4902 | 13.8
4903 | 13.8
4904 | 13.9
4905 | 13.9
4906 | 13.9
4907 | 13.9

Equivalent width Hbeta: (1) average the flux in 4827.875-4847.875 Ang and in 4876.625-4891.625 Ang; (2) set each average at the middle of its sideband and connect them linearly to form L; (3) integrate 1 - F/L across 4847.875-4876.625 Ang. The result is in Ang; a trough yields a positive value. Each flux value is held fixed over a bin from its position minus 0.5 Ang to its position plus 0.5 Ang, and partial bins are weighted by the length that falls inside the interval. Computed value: 1.5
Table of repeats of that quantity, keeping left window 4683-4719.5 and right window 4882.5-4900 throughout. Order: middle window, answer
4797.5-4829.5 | -1.85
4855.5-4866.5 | 1.00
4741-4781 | -1.61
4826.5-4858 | -0.51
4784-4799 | -0.38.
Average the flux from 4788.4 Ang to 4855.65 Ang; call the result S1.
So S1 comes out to 13.3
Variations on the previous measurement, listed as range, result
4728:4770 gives 12.9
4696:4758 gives 12.8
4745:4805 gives 13.2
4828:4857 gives 13.1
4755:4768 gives 12.9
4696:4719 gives 12.4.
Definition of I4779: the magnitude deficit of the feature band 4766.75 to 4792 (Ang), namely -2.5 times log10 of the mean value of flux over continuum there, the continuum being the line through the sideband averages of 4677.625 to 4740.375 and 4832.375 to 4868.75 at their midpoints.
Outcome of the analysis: -0.06 mag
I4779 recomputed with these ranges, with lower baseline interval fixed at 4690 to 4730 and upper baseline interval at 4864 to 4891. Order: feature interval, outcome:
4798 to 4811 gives -0.08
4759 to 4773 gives -0.02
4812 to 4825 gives -0.10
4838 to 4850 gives -0.05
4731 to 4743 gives 0.01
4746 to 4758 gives -0.05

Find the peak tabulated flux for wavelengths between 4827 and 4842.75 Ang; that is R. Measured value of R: 13.7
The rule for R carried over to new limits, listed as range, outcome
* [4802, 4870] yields 13.8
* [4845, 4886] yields 13.4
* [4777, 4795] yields 13.9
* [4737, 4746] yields 13.2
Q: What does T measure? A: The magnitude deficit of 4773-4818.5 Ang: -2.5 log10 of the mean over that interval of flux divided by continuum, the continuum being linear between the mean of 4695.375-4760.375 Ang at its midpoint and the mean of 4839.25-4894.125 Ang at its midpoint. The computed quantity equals -0.07 mag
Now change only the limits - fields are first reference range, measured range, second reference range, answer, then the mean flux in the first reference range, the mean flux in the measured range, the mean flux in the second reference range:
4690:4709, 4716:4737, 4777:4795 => -0.03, 12.3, 13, 13.4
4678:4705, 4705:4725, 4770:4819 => -0.02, 12.5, 12.9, 13.4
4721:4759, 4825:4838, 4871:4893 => -0.07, 13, 13.5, 12.6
